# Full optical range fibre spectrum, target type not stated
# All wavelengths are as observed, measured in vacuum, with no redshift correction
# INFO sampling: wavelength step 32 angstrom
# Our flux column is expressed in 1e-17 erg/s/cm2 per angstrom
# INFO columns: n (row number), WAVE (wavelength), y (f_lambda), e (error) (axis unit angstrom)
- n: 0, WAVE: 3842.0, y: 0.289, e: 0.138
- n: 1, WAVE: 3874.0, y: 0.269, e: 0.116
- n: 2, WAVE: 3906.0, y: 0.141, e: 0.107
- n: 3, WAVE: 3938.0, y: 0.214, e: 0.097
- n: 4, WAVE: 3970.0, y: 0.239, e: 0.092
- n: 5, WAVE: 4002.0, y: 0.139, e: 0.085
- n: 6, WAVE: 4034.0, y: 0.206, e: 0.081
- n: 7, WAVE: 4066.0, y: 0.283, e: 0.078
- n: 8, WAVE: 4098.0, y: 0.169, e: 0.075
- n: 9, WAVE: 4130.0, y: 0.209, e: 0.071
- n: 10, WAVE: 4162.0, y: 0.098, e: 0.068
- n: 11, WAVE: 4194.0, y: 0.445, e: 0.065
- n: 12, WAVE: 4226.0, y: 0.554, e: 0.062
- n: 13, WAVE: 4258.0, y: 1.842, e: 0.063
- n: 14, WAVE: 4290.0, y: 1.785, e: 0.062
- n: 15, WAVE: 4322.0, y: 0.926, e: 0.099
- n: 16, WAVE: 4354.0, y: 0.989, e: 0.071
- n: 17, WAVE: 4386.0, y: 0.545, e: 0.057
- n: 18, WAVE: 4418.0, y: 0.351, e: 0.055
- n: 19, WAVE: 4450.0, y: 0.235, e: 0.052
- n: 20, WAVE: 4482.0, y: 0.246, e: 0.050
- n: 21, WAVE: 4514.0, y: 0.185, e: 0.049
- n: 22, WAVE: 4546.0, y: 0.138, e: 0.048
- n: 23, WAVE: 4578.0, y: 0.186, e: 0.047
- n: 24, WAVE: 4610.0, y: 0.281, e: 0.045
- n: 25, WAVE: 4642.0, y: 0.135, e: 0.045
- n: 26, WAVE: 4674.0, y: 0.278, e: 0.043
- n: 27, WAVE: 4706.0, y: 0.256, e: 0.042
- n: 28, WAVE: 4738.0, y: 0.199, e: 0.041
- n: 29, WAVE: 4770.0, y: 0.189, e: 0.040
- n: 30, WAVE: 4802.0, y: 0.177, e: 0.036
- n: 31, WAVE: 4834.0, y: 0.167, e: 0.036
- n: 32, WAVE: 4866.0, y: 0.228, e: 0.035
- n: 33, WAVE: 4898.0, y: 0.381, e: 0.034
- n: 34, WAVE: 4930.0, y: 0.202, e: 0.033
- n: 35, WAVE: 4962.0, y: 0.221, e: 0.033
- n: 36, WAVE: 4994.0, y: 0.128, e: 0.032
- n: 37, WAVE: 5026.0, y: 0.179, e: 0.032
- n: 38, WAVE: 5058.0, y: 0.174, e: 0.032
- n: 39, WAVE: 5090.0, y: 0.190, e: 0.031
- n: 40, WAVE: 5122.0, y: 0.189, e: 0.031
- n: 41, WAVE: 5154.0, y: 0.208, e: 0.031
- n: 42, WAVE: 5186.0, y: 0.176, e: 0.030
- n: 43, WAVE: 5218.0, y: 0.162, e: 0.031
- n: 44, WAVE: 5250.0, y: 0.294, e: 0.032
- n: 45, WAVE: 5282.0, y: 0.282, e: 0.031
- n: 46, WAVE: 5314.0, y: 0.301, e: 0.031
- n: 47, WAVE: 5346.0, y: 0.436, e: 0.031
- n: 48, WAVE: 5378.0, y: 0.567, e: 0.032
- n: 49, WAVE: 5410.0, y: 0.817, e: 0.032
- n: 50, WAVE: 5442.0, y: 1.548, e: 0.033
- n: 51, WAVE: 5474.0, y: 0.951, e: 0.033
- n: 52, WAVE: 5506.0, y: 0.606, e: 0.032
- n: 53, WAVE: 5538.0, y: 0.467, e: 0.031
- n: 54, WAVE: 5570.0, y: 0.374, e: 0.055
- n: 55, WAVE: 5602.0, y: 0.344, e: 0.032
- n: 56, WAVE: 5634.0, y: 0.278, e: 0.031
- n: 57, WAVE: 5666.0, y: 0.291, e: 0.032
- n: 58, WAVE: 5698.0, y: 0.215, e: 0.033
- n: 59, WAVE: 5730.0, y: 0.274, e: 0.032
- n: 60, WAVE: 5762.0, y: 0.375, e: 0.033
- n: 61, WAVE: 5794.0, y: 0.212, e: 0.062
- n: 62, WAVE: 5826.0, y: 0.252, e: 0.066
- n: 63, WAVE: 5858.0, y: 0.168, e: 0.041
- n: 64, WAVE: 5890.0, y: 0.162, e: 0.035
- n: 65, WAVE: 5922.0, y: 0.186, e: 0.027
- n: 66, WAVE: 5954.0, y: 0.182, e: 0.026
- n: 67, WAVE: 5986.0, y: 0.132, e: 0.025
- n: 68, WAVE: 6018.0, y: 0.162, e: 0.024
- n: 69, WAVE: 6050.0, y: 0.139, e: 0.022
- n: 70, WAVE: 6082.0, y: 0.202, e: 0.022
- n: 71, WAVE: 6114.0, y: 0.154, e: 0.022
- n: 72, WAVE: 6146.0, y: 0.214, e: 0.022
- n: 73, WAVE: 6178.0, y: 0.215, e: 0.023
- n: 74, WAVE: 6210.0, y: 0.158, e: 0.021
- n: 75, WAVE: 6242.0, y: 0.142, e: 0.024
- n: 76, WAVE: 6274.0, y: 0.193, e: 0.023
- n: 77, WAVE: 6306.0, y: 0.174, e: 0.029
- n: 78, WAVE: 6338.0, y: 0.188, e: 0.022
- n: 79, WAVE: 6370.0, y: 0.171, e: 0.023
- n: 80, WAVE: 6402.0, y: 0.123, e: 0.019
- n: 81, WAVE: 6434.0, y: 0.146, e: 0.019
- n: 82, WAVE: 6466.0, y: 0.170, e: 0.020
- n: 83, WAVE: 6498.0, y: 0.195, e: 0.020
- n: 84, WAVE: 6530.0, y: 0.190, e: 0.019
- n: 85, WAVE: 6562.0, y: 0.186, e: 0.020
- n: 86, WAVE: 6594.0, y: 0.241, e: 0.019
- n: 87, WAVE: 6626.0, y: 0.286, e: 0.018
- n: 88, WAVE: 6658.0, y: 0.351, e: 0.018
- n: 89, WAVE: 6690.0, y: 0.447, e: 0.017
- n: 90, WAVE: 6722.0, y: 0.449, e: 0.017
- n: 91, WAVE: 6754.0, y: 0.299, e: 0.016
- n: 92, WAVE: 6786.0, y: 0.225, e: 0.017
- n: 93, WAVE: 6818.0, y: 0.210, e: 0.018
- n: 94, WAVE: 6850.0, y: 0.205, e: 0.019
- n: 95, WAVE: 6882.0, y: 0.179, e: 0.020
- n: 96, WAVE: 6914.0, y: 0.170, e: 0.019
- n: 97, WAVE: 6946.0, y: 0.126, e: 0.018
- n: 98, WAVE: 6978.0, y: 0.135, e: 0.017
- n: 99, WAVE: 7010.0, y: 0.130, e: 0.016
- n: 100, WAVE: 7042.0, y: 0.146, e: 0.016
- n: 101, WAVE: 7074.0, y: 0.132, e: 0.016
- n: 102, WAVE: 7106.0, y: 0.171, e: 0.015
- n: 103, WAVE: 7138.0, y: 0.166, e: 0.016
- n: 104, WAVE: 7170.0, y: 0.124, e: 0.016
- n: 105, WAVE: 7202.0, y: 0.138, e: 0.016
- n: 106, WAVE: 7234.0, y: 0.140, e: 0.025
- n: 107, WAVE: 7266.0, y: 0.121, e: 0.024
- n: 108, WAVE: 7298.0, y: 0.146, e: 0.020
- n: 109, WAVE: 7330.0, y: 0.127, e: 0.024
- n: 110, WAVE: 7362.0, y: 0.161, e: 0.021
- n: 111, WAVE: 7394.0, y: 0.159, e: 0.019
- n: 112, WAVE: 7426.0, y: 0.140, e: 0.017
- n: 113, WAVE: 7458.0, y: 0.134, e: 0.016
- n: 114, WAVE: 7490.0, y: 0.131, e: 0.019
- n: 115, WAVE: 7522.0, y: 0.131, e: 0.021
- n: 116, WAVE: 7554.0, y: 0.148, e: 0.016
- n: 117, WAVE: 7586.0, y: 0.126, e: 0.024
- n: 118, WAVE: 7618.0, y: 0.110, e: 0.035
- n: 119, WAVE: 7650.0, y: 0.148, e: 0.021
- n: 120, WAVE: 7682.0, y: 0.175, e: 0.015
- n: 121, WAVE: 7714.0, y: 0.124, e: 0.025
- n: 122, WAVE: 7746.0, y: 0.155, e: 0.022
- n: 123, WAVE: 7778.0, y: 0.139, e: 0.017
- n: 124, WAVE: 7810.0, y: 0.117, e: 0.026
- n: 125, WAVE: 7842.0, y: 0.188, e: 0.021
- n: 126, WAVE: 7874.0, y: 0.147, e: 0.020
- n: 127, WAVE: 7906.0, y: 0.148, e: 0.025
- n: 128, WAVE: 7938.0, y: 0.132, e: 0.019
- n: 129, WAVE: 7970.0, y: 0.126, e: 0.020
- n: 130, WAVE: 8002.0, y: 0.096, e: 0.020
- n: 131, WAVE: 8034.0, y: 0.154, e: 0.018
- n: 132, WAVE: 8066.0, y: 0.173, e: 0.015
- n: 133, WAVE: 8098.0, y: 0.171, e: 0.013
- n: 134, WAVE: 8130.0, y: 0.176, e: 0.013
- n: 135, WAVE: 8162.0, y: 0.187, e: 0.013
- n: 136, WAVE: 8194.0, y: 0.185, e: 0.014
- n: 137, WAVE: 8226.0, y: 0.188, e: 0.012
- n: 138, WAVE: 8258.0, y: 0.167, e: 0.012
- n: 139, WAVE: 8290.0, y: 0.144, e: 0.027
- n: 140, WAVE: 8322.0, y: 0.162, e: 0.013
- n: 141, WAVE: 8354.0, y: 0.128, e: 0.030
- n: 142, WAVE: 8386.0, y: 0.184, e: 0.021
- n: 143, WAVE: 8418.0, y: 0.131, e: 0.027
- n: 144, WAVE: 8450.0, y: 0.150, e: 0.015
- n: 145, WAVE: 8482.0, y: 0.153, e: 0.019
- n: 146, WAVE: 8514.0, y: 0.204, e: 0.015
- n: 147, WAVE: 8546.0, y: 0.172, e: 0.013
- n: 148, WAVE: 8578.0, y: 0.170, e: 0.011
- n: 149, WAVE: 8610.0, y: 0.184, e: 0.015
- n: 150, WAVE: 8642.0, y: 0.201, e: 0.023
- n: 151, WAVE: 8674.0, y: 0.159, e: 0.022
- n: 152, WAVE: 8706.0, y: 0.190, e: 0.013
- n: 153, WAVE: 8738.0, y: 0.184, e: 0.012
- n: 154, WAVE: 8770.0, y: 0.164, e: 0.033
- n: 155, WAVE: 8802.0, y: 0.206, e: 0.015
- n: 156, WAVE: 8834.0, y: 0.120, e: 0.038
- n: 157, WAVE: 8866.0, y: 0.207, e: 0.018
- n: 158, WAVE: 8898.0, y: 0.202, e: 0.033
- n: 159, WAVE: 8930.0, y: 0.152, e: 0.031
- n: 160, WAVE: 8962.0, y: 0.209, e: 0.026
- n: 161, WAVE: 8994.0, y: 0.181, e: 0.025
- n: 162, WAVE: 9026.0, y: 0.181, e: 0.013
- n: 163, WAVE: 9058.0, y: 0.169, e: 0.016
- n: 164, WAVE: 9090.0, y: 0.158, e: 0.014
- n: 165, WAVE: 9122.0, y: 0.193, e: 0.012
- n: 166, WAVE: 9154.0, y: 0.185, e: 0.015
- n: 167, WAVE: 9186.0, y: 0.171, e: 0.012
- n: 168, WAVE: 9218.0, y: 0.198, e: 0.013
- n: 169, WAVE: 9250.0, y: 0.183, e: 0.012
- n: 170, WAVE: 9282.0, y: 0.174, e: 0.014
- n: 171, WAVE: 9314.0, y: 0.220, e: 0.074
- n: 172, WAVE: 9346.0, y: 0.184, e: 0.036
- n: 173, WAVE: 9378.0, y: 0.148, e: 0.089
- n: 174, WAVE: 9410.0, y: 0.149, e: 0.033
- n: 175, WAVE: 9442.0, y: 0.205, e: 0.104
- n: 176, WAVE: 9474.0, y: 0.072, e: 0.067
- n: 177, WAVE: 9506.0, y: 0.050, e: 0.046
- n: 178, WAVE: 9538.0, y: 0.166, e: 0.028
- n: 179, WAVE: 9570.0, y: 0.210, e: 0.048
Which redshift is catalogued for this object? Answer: 2.52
